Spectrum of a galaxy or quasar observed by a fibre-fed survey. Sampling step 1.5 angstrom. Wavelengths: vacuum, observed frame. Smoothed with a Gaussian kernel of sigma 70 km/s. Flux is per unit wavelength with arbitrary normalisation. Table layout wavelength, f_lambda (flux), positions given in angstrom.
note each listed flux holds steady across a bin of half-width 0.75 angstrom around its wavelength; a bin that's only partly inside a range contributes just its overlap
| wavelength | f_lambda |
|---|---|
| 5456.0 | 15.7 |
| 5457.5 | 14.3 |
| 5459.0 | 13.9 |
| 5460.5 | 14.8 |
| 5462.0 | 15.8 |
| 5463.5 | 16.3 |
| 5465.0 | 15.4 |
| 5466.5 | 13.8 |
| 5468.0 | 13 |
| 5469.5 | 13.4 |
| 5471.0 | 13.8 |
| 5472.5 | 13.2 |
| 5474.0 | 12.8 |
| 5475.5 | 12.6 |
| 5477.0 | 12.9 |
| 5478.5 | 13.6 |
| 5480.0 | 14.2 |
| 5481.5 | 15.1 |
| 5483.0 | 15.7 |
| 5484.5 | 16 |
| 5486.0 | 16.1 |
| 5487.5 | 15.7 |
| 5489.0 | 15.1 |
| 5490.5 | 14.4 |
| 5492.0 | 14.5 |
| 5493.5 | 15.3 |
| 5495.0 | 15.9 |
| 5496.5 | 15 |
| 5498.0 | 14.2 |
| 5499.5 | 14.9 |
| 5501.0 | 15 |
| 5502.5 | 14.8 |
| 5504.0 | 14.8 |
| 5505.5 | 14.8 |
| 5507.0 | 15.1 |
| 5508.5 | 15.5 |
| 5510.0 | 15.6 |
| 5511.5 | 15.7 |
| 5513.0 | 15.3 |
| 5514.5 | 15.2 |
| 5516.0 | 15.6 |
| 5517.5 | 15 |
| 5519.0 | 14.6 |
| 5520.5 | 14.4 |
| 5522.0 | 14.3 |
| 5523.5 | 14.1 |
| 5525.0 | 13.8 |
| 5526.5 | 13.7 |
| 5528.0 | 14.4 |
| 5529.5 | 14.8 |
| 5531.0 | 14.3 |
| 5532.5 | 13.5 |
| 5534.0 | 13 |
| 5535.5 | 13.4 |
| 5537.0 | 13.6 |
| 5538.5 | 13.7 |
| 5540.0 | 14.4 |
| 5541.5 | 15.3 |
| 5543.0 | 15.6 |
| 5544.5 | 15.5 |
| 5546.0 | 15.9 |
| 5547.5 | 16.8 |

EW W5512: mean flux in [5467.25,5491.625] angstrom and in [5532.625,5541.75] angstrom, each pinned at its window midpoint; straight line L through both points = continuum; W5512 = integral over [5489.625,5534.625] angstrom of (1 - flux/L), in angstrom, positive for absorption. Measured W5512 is -2.4 angstrom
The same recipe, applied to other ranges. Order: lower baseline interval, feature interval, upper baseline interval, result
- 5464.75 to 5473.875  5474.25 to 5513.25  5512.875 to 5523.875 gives -1.8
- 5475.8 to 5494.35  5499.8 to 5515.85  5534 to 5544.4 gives -0.6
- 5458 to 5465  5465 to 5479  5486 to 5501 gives 1.7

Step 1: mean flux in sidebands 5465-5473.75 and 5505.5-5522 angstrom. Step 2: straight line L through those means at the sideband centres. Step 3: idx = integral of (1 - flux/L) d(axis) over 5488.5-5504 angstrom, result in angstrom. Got -0.4 angstrom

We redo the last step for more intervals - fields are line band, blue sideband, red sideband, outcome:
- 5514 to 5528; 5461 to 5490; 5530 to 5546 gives -0.1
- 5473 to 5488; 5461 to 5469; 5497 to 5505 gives 0.4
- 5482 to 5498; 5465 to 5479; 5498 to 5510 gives -1.2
